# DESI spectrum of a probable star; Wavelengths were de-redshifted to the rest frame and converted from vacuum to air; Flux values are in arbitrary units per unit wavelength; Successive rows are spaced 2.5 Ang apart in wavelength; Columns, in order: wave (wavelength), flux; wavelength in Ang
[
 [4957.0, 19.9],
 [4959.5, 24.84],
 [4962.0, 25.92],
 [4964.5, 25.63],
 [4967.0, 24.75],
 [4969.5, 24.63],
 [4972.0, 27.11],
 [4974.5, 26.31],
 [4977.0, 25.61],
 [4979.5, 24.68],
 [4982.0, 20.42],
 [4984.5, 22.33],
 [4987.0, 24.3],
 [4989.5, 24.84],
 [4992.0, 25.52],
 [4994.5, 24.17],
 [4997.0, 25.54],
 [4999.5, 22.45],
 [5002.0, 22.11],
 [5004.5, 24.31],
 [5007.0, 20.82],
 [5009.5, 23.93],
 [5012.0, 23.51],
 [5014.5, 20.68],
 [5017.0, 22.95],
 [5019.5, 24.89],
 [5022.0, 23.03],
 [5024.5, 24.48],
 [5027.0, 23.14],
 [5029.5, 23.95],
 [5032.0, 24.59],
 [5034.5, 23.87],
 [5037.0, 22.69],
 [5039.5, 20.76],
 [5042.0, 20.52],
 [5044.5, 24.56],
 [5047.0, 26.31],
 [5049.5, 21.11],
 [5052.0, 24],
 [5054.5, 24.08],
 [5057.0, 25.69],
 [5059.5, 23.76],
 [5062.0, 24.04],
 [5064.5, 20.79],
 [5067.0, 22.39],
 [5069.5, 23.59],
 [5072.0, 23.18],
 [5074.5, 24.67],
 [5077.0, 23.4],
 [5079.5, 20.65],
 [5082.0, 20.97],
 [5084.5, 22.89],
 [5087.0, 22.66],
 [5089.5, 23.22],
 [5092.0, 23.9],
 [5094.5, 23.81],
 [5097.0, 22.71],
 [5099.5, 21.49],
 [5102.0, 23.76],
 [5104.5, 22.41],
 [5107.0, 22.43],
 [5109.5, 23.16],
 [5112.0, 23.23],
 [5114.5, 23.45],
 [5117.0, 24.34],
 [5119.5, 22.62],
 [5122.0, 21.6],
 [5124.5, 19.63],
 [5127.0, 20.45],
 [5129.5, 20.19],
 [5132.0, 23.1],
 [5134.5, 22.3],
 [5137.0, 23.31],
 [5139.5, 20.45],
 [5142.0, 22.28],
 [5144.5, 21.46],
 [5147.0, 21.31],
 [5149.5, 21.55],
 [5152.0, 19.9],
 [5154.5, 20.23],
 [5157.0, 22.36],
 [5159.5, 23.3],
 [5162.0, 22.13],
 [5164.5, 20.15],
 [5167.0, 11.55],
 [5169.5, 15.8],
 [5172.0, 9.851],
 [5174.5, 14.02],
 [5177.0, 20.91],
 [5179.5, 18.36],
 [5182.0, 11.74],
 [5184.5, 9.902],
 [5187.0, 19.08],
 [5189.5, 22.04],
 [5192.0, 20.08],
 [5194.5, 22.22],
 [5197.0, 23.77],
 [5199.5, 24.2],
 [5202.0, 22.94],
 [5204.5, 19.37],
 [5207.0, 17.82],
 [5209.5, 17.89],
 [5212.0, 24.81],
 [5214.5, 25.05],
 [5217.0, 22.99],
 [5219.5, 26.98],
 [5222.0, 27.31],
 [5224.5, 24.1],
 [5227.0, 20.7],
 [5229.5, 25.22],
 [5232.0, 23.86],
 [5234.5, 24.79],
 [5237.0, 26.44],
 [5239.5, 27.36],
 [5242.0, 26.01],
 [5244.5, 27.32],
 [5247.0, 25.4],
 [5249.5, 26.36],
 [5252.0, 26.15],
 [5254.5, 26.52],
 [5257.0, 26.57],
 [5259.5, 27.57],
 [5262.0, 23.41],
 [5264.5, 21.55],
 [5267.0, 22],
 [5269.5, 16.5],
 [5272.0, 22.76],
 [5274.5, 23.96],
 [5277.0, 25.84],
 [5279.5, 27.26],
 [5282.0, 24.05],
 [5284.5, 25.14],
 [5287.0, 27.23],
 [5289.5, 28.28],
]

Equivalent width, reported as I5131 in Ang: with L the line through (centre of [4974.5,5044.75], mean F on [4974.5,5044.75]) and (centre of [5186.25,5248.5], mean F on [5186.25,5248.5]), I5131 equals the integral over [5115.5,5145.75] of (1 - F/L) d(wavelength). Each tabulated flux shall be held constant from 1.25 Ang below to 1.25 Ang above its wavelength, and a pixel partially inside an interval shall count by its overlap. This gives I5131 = 2.2 Ang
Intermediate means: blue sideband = 23.4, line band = 21.8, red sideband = 23.6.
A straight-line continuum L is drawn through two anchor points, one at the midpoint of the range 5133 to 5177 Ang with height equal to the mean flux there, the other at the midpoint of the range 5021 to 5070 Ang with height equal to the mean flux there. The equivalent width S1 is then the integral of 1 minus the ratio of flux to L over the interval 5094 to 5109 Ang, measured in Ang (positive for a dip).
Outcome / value -0.9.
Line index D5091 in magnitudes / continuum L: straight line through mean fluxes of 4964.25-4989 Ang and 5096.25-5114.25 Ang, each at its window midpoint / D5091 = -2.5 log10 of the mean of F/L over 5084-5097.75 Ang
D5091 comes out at -0.01 mag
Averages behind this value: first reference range 24.5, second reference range 22.8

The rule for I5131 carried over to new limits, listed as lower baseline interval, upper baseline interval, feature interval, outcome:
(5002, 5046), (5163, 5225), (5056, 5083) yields -1.0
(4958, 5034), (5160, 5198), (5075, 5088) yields -0.8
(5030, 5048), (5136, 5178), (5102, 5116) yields -1.4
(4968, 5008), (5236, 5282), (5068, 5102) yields 2.1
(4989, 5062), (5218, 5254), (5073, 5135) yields 4.5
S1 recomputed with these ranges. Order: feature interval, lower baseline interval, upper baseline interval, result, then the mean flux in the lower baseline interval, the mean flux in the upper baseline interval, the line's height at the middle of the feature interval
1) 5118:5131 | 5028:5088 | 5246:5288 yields 1.4 Ang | 23.1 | 24.6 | 23.6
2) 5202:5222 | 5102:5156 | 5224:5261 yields 1.7 Ang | 21.9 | 25.6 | 24.6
